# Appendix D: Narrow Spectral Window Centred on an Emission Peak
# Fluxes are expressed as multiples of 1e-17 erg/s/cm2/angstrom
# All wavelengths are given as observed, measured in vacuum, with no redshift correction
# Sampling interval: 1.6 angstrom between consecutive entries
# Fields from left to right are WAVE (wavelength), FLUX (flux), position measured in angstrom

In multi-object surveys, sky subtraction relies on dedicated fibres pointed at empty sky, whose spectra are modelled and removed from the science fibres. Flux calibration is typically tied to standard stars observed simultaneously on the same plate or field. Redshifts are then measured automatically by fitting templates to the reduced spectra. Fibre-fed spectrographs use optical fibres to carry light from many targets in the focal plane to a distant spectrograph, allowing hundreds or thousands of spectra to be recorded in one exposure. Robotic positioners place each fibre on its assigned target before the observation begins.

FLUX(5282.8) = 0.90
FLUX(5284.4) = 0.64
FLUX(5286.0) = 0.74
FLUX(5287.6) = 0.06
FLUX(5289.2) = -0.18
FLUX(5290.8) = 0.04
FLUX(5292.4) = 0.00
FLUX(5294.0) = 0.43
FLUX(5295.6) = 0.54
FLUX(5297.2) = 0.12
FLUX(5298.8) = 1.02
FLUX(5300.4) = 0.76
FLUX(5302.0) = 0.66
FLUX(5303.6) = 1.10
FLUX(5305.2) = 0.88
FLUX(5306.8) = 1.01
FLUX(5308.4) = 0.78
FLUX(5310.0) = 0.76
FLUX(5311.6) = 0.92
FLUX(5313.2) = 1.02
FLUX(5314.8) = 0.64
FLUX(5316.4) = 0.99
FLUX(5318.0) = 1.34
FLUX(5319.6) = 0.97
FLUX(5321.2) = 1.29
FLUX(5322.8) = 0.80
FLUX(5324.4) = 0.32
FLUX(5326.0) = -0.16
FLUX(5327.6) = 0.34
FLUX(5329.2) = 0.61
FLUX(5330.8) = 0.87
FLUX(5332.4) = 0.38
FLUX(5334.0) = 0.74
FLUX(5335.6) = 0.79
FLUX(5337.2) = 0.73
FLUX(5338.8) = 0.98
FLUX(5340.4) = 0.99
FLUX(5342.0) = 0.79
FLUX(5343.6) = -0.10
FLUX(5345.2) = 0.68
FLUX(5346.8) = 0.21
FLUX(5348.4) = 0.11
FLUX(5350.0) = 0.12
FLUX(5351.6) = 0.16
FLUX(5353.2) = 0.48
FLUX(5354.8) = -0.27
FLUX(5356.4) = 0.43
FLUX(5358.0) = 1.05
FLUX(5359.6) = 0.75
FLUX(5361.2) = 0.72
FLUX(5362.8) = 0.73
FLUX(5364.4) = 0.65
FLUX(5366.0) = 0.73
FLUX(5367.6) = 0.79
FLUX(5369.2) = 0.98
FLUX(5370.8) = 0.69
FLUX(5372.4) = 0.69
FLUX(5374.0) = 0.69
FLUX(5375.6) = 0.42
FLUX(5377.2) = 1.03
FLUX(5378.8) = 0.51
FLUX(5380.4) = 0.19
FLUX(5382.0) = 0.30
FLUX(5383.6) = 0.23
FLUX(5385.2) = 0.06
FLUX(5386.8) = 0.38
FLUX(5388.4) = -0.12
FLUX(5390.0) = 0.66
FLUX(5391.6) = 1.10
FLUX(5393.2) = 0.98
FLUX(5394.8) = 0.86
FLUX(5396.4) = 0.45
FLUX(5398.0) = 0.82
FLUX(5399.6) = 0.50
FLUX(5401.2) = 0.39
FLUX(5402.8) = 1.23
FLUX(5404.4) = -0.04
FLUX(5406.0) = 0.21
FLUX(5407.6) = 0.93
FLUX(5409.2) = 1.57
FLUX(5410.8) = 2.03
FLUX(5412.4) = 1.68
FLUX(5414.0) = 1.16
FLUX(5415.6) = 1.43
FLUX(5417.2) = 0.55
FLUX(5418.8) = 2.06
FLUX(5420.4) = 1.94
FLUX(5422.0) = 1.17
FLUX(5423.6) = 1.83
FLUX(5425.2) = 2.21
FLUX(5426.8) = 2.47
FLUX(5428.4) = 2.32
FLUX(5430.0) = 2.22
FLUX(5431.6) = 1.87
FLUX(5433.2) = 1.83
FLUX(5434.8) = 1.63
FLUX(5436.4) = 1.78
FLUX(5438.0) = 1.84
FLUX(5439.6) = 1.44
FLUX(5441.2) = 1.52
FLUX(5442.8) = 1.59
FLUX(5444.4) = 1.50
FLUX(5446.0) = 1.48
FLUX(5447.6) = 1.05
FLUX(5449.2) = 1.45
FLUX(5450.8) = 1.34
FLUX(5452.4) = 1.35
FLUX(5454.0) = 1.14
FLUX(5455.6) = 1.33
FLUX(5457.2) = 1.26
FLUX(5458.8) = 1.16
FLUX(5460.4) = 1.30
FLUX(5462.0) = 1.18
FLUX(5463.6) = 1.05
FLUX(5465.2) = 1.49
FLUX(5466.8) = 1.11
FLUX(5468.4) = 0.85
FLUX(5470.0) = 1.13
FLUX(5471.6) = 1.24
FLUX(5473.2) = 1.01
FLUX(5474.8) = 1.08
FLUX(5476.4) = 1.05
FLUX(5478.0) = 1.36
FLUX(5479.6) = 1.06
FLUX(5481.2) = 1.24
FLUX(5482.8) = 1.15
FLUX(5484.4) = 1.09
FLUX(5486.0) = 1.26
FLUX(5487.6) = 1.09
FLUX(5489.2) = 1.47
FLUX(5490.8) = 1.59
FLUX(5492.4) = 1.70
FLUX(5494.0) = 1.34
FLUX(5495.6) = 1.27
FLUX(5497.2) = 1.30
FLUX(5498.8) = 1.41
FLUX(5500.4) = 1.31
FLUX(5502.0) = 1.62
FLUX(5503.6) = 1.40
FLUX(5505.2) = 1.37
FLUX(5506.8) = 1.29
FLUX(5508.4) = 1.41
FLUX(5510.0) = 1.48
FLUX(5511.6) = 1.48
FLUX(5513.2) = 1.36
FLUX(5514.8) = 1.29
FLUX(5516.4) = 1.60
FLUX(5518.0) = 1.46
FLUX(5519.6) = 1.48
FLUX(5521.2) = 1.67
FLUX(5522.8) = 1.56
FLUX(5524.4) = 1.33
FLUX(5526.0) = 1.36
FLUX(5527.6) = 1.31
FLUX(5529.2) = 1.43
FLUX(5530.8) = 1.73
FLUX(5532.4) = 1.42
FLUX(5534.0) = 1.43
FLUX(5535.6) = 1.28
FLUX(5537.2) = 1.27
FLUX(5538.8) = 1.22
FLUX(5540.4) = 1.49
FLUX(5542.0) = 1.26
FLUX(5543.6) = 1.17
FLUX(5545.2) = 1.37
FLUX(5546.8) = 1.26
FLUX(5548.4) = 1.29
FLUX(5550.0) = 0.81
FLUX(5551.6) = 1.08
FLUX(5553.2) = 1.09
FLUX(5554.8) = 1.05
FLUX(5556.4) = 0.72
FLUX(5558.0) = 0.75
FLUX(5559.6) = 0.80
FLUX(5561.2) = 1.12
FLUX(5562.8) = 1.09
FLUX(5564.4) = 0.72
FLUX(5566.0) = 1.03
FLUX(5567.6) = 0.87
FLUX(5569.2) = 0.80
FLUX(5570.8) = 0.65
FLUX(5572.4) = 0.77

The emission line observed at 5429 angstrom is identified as Lyman alpha 1216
